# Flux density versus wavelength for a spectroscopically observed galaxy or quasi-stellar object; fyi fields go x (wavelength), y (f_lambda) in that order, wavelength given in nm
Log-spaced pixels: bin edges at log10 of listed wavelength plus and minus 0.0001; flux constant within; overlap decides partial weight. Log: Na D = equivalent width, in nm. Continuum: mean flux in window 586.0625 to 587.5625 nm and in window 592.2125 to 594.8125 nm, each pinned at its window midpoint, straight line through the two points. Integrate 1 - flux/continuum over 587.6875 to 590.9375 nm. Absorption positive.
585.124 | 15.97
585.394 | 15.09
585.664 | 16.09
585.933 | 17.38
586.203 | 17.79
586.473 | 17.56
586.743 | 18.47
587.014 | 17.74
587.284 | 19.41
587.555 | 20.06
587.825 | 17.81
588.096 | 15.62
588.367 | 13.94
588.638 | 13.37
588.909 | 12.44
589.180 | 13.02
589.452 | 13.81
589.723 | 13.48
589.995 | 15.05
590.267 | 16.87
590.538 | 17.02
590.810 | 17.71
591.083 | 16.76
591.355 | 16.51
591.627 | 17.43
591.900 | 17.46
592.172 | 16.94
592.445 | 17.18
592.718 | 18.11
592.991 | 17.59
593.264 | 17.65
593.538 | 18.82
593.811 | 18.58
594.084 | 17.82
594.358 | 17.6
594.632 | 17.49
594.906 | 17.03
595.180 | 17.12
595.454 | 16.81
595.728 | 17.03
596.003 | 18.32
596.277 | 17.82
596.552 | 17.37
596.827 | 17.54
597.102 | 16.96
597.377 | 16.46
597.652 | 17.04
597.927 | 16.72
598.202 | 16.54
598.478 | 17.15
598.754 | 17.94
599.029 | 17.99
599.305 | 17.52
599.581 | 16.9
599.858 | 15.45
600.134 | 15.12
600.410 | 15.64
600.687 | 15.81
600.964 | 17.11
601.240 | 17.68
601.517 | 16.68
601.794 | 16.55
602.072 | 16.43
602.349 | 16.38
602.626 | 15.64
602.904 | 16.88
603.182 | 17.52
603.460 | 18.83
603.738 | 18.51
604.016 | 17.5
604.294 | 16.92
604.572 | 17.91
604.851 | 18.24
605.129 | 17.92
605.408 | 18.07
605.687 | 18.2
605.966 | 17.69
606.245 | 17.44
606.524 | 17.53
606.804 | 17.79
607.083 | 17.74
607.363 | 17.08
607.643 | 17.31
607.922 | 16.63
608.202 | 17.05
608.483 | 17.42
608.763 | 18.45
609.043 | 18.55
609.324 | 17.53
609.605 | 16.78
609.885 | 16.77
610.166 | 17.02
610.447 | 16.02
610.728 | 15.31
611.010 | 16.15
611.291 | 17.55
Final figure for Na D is 0.563 nm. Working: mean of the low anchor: 18.4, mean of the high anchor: 17.8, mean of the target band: 15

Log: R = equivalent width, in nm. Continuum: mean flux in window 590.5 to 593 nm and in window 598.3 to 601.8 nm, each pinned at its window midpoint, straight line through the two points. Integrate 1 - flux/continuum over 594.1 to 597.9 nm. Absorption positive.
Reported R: -0.06 nm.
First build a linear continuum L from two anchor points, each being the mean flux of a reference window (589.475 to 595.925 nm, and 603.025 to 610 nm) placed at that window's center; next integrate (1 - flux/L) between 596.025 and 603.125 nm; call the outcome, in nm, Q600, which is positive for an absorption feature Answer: 0.23 nm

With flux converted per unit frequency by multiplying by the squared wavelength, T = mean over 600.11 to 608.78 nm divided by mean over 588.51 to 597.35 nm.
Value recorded 1.07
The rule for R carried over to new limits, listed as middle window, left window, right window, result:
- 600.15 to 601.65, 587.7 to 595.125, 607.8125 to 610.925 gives 0.03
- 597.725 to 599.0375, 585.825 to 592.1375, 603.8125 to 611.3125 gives -0.02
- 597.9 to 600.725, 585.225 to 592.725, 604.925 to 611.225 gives 0.04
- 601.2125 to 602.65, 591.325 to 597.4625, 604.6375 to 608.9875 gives 0.09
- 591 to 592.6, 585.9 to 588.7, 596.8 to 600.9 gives 0.00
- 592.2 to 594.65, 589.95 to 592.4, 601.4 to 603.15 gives -0.15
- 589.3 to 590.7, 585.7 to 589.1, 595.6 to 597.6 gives 0.13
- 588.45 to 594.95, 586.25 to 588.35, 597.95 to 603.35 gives 0.37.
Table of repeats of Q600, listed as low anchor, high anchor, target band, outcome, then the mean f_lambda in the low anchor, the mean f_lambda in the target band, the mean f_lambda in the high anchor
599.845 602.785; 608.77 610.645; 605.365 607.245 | -0.11 nm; 16.3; 17.8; 17.2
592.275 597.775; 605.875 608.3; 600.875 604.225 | 0.05 nm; 17.5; 17.1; 17.4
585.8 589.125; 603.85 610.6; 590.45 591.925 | -0.02 nm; 16.7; 17.1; 17.5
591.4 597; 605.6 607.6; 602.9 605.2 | -0.03 nm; 17.6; 17.9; 17.6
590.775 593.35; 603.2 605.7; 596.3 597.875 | 0.04 nm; 17.3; 17.1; 18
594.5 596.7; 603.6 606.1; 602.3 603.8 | 0.04 nm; 17.4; 17.3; 17.9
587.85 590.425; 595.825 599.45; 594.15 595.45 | -0.08 nm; 14.4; 17.3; 17.3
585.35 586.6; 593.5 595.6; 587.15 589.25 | 0.16 nm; 16.9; 15.8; 17.6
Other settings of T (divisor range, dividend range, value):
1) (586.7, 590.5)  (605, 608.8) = 1.19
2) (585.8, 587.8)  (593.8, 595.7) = 0.98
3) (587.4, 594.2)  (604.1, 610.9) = 1.12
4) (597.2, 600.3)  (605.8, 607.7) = 1.07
